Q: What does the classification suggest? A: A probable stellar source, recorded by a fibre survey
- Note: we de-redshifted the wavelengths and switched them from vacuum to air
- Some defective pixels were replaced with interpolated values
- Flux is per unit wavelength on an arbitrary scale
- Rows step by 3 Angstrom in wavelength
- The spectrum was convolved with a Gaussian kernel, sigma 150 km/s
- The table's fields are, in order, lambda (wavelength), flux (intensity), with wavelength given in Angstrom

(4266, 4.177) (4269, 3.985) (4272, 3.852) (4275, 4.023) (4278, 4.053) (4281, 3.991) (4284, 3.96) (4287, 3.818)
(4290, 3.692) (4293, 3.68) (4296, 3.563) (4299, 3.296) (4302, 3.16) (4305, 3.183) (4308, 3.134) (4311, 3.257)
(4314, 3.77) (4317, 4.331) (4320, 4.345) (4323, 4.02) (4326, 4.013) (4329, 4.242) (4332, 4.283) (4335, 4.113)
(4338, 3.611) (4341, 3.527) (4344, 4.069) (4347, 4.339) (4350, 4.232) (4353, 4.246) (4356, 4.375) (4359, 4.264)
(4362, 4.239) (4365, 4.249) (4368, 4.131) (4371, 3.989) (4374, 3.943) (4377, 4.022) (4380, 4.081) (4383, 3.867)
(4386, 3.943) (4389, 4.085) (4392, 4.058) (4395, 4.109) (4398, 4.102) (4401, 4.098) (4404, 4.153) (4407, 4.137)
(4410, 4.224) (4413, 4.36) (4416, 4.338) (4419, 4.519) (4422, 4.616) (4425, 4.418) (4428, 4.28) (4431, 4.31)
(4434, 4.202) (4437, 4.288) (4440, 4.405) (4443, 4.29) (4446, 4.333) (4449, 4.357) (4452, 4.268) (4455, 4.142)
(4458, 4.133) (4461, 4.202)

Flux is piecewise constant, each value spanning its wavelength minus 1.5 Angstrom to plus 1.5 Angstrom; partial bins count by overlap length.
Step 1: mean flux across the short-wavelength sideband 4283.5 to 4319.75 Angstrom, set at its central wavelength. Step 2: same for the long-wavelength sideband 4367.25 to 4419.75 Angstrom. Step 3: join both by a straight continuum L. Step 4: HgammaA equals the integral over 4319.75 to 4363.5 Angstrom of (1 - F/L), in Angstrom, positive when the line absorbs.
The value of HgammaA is -3.5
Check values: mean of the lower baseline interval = 3.59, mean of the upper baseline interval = 4.11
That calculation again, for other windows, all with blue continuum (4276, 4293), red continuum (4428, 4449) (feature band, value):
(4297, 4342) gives 2.6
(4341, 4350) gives -0.1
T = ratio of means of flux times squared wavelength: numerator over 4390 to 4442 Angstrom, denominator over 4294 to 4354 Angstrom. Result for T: 1.2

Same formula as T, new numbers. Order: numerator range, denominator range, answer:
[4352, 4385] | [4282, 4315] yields 1.22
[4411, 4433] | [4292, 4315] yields 1.38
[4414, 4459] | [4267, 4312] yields 1.27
